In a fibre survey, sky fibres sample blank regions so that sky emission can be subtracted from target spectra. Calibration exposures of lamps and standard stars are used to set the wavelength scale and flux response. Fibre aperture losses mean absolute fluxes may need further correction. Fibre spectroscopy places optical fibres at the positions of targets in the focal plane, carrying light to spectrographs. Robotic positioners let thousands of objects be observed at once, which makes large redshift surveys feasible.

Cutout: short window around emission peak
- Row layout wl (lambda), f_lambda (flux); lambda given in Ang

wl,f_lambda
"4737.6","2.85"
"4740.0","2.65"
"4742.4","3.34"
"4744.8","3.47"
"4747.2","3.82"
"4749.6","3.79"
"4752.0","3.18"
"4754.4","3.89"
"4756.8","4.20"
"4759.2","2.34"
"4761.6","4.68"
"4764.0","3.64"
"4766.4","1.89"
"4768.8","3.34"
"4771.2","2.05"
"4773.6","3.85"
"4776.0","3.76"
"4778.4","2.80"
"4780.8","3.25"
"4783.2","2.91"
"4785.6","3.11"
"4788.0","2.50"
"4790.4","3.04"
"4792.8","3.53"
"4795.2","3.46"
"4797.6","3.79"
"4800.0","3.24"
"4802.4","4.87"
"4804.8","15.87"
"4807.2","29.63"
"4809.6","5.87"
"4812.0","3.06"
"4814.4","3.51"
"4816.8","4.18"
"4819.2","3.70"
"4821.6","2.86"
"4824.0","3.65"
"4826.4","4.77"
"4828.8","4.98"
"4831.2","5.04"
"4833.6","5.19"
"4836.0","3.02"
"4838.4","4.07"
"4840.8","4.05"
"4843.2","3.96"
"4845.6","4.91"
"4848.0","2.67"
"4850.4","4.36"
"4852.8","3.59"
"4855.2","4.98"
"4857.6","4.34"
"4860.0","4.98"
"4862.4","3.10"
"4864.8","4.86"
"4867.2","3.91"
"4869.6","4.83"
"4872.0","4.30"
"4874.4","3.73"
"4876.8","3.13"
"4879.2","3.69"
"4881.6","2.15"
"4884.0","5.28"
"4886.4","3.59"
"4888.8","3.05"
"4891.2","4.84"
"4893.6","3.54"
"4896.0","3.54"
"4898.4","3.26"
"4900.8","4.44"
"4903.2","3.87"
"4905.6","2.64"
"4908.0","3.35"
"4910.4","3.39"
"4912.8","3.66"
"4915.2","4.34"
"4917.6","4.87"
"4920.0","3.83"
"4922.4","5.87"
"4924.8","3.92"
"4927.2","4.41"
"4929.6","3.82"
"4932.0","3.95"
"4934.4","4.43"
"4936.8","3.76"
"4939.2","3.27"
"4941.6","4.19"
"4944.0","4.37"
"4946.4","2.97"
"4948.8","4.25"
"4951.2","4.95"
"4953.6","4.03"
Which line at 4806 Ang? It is H-gamma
